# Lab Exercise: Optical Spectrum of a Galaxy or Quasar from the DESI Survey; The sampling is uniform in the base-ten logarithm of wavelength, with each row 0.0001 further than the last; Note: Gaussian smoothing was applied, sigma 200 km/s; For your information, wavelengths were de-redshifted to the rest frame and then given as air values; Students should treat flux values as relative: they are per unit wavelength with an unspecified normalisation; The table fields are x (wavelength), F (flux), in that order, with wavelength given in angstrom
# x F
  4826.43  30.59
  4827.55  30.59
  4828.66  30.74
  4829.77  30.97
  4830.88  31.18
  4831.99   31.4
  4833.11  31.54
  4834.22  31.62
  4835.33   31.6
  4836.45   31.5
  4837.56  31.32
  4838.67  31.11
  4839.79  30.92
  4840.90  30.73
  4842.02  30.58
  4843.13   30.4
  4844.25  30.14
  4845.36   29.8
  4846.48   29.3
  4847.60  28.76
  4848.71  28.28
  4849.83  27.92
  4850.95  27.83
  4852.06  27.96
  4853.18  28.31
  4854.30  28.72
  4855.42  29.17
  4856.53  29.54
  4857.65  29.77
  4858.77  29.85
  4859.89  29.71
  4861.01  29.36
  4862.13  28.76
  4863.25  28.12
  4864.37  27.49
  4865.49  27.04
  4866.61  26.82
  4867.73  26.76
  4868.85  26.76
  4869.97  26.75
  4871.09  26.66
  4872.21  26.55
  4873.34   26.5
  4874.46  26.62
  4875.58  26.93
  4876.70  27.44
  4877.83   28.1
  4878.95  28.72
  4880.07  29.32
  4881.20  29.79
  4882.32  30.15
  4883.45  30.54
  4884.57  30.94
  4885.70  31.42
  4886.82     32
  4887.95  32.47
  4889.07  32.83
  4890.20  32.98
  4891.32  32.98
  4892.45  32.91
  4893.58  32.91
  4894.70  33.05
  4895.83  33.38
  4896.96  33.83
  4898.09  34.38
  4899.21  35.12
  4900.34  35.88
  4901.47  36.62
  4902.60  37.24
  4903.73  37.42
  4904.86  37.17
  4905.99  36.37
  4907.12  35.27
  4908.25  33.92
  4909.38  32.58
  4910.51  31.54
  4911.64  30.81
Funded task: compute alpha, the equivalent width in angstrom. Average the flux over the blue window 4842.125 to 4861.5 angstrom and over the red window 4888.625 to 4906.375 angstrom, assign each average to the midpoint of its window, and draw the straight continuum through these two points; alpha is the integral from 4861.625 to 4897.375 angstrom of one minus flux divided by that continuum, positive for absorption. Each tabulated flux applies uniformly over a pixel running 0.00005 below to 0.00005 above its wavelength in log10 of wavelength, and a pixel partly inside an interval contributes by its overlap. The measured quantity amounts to 3.2 angstrom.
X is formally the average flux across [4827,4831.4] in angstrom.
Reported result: 30.9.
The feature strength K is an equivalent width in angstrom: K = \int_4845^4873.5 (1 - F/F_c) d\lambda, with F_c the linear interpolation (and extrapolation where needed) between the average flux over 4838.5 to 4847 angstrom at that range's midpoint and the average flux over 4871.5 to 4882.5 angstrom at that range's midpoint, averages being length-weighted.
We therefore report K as 1.0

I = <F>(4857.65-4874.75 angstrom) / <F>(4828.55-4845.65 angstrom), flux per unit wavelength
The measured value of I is 0.89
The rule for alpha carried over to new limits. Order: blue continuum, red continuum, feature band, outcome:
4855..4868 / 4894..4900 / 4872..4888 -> 1.18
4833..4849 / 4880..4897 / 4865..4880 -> 2.08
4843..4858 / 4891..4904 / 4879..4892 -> 0.73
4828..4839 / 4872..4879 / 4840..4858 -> 0.34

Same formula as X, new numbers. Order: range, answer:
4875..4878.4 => 27.5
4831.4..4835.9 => 31.5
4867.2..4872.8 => 26.7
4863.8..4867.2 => 27.1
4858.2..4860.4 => 29.7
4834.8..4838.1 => 31.4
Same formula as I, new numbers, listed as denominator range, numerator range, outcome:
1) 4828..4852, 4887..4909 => 1.14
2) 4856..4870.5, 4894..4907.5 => 1.26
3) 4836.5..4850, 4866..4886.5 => 0.94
